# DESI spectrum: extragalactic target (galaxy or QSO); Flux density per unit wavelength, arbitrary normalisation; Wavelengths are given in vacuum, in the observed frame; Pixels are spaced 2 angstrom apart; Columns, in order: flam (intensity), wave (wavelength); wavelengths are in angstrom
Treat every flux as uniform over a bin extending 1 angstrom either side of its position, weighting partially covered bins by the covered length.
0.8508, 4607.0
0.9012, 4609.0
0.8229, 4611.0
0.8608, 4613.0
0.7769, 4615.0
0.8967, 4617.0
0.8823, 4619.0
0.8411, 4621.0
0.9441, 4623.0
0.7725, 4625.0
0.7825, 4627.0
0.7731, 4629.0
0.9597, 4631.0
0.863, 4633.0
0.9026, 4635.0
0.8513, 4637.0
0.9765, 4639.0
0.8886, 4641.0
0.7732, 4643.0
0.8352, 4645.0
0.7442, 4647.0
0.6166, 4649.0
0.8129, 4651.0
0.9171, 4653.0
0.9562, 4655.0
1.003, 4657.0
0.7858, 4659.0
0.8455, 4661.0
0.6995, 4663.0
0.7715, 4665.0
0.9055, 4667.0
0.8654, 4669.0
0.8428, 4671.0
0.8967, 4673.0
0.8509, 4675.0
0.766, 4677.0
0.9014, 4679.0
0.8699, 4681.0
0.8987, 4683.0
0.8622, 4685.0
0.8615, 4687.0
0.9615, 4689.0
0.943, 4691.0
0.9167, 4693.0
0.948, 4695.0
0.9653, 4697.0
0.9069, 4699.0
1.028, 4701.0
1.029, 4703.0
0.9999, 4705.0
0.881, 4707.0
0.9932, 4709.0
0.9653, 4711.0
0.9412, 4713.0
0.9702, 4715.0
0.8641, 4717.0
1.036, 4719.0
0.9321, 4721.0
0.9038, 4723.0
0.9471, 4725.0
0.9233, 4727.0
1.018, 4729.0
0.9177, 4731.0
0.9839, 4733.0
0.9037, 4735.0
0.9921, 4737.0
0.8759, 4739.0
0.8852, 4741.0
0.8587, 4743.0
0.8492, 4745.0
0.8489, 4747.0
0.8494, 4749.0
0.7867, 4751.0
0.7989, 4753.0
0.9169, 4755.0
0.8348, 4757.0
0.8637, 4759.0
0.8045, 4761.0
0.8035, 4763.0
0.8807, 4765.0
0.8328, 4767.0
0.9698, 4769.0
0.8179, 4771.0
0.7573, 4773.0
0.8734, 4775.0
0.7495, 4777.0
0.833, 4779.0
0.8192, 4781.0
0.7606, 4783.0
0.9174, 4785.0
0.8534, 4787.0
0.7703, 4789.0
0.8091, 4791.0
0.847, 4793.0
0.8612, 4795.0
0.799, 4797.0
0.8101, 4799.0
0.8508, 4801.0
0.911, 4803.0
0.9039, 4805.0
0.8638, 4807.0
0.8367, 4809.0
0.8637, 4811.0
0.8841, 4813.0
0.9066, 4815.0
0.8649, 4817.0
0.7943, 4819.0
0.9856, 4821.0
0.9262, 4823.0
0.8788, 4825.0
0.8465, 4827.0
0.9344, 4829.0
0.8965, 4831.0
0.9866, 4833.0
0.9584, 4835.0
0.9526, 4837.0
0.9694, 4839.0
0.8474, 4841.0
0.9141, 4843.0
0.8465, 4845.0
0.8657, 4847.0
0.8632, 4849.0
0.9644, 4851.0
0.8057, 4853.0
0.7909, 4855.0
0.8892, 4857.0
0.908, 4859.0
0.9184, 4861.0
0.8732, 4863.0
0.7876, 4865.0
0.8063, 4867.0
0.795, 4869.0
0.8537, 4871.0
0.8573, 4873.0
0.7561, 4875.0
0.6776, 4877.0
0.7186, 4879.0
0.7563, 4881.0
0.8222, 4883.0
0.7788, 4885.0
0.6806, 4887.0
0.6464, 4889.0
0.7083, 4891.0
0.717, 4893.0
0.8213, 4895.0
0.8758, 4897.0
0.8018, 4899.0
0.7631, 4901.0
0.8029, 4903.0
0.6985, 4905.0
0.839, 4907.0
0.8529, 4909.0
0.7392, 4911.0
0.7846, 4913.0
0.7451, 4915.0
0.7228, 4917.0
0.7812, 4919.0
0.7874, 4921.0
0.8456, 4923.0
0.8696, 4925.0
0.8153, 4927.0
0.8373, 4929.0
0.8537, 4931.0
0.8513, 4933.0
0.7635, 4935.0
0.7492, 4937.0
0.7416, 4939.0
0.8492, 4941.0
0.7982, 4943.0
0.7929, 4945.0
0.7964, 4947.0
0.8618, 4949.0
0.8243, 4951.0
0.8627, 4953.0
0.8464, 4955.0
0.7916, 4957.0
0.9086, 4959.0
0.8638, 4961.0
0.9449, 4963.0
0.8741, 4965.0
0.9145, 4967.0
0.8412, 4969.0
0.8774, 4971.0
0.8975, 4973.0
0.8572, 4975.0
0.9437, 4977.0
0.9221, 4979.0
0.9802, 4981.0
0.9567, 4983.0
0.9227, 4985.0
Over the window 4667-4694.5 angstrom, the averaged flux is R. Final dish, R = 0.882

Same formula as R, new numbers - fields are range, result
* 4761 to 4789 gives 0.833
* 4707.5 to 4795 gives 0.878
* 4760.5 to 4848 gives 0.865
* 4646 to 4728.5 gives 0.897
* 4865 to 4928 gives 0.778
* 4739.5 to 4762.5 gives 0.845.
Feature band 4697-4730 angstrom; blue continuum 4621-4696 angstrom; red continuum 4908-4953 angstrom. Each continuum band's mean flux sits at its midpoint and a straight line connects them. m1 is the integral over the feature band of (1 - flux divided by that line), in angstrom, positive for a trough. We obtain -4.3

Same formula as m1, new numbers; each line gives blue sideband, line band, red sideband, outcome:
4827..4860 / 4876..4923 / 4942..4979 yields 6.3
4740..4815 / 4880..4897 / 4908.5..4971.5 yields 1.7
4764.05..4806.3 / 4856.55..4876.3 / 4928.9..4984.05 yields 0.2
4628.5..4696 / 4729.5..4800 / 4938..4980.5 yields 0.8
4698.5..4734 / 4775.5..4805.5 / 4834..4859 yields 2.8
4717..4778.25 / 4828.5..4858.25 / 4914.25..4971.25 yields -1.5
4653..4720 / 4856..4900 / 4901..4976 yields 2.6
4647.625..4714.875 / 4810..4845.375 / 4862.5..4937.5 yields -3.6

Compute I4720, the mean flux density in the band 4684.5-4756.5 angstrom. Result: 0.924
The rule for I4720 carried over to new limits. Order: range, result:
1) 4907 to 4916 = 0.787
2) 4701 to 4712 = 0.979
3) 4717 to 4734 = 0.952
